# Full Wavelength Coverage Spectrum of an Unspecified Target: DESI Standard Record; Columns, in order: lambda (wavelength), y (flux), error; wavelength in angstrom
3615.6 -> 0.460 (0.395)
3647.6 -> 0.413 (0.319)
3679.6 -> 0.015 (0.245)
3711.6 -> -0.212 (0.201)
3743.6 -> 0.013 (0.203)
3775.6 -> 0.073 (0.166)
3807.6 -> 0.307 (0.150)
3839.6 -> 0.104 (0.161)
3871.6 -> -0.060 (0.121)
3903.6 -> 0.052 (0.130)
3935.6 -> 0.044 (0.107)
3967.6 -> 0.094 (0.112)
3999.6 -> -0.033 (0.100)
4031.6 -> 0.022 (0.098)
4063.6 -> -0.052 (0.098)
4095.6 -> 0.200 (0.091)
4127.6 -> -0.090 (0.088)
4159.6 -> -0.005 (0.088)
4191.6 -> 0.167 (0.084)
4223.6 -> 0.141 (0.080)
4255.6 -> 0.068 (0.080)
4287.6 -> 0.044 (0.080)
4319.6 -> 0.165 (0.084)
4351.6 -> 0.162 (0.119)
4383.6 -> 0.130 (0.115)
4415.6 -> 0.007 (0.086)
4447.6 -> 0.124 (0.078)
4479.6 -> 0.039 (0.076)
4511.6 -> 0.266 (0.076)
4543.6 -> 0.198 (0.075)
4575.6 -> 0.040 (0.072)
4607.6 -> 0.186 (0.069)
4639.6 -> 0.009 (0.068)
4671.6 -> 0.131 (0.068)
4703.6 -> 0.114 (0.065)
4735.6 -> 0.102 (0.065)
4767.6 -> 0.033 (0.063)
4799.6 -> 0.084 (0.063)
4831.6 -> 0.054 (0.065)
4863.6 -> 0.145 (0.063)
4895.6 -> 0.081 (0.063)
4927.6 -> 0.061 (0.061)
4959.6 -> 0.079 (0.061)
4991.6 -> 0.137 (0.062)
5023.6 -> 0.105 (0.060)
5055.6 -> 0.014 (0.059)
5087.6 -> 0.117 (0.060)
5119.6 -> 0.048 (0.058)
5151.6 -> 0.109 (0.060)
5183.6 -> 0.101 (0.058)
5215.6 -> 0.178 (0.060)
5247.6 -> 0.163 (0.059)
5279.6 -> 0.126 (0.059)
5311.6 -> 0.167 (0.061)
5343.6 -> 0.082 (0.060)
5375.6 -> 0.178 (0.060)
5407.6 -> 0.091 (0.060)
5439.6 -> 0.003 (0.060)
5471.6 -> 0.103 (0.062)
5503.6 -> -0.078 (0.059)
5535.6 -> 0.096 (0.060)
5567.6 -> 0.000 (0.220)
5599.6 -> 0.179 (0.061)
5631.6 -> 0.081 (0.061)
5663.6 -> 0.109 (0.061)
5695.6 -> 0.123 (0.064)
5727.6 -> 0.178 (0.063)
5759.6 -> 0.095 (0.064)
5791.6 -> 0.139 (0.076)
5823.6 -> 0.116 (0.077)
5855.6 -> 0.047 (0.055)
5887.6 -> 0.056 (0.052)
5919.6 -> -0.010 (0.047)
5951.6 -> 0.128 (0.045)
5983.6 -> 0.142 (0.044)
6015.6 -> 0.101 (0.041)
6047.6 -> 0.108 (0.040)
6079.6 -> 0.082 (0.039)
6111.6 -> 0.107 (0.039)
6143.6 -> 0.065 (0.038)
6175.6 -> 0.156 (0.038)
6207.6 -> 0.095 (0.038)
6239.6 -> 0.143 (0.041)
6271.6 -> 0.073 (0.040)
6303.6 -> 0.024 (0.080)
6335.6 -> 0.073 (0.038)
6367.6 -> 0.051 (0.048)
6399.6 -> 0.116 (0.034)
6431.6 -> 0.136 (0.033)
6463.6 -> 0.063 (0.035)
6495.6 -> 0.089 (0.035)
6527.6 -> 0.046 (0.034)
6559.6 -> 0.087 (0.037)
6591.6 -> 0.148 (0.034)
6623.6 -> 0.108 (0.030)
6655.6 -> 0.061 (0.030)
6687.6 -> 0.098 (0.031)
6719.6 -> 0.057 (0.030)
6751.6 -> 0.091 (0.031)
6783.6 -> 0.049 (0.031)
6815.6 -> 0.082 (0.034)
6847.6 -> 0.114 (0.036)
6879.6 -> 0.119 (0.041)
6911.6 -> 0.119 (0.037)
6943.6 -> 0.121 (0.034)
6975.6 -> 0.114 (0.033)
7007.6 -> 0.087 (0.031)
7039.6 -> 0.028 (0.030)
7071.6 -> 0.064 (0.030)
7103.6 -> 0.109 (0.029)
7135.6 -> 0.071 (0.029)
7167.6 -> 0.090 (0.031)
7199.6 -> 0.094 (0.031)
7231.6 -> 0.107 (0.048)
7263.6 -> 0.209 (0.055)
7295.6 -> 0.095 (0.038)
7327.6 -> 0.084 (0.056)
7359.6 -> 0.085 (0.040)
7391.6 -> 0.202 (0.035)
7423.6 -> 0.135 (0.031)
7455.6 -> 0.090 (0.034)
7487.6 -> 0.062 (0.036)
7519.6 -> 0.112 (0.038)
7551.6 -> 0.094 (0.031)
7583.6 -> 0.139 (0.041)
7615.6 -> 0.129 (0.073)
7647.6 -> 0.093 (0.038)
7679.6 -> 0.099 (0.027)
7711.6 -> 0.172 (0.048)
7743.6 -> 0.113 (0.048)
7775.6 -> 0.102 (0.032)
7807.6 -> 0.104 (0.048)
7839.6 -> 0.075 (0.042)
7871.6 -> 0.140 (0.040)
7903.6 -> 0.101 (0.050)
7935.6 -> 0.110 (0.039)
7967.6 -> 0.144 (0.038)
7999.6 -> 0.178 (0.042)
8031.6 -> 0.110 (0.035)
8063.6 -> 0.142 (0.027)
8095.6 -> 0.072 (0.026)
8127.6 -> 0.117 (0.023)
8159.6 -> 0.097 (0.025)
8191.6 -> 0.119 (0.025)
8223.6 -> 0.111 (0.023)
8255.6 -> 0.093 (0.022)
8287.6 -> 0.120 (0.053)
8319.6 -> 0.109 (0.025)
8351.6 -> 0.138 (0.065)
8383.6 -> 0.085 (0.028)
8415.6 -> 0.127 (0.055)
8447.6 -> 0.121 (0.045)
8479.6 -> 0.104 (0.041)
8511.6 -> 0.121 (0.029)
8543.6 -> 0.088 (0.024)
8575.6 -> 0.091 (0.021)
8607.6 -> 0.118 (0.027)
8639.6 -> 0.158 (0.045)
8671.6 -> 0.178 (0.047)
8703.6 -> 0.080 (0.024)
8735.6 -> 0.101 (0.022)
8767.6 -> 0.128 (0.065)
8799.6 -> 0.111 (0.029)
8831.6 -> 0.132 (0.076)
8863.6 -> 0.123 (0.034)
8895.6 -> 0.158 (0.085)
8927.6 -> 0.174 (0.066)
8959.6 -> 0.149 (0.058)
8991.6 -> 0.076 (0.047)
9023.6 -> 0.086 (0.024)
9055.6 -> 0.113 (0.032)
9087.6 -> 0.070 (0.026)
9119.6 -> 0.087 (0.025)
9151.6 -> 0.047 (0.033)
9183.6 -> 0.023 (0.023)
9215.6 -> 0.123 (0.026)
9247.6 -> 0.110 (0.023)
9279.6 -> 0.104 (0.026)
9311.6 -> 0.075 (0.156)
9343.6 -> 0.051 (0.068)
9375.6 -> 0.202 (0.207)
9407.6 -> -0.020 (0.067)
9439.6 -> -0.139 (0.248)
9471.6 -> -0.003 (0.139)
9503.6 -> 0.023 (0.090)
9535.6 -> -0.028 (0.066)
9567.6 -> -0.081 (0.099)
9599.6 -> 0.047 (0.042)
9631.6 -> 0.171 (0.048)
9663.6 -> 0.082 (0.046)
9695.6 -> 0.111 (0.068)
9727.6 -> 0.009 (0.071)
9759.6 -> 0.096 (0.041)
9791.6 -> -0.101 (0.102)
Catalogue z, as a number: 0.128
